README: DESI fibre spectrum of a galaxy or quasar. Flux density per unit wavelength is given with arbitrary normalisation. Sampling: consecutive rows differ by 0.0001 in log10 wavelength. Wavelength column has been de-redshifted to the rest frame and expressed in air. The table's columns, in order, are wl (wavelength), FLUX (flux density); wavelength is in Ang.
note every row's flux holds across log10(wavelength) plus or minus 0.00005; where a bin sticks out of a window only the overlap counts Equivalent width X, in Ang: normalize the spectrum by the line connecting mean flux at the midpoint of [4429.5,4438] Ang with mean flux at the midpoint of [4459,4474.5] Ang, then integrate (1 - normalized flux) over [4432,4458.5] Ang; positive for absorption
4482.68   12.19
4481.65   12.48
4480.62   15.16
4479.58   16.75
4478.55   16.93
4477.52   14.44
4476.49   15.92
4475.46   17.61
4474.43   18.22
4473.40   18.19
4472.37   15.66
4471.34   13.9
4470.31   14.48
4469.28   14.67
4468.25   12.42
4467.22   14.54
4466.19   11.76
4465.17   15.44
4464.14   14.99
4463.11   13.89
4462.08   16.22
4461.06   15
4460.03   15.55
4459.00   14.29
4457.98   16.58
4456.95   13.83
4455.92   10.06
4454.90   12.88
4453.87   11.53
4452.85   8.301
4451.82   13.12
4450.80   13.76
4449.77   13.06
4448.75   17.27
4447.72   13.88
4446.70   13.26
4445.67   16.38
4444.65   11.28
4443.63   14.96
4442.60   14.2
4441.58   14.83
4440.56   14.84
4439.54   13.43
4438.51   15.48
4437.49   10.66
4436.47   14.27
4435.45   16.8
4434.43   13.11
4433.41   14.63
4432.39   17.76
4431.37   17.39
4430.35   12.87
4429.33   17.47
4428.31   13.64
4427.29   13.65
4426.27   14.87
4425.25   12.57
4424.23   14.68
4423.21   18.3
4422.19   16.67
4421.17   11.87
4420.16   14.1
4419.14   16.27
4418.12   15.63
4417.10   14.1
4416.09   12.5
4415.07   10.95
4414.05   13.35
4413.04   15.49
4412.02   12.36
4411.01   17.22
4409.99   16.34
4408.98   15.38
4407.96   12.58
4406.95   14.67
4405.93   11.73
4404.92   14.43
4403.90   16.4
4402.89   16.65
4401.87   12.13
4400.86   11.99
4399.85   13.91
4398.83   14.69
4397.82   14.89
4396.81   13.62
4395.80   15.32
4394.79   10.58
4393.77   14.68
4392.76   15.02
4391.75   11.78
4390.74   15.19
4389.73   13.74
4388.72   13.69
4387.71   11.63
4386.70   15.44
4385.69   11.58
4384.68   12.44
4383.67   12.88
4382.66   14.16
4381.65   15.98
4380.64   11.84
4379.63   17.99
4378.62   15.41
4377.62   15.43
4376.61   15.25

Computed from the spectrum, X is 1.8 Ang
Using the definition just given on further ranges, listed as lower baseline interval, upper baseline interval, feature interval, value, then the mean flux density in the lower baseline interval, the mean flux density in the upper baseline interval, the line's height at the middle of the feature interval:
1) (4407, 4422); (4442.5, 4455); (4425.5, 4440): -0.97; 14.2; 13.4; 13.8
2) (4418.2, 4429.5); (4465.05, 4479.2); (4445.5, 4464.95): 1.66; 14.9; 15.3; 15.2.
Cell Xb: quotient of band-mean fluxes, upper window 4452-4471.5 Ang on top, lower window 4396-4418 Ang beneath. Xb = 0.97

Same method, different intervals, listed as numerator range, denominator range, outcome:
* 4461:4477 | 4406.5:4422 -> 1.07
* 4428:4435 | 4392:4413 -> 1.08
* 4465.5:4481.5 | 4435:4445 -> 1.09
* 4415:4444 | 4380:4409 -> 1.06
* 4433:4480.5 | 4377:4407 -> 1.03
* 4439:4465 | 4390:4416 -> 0.99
